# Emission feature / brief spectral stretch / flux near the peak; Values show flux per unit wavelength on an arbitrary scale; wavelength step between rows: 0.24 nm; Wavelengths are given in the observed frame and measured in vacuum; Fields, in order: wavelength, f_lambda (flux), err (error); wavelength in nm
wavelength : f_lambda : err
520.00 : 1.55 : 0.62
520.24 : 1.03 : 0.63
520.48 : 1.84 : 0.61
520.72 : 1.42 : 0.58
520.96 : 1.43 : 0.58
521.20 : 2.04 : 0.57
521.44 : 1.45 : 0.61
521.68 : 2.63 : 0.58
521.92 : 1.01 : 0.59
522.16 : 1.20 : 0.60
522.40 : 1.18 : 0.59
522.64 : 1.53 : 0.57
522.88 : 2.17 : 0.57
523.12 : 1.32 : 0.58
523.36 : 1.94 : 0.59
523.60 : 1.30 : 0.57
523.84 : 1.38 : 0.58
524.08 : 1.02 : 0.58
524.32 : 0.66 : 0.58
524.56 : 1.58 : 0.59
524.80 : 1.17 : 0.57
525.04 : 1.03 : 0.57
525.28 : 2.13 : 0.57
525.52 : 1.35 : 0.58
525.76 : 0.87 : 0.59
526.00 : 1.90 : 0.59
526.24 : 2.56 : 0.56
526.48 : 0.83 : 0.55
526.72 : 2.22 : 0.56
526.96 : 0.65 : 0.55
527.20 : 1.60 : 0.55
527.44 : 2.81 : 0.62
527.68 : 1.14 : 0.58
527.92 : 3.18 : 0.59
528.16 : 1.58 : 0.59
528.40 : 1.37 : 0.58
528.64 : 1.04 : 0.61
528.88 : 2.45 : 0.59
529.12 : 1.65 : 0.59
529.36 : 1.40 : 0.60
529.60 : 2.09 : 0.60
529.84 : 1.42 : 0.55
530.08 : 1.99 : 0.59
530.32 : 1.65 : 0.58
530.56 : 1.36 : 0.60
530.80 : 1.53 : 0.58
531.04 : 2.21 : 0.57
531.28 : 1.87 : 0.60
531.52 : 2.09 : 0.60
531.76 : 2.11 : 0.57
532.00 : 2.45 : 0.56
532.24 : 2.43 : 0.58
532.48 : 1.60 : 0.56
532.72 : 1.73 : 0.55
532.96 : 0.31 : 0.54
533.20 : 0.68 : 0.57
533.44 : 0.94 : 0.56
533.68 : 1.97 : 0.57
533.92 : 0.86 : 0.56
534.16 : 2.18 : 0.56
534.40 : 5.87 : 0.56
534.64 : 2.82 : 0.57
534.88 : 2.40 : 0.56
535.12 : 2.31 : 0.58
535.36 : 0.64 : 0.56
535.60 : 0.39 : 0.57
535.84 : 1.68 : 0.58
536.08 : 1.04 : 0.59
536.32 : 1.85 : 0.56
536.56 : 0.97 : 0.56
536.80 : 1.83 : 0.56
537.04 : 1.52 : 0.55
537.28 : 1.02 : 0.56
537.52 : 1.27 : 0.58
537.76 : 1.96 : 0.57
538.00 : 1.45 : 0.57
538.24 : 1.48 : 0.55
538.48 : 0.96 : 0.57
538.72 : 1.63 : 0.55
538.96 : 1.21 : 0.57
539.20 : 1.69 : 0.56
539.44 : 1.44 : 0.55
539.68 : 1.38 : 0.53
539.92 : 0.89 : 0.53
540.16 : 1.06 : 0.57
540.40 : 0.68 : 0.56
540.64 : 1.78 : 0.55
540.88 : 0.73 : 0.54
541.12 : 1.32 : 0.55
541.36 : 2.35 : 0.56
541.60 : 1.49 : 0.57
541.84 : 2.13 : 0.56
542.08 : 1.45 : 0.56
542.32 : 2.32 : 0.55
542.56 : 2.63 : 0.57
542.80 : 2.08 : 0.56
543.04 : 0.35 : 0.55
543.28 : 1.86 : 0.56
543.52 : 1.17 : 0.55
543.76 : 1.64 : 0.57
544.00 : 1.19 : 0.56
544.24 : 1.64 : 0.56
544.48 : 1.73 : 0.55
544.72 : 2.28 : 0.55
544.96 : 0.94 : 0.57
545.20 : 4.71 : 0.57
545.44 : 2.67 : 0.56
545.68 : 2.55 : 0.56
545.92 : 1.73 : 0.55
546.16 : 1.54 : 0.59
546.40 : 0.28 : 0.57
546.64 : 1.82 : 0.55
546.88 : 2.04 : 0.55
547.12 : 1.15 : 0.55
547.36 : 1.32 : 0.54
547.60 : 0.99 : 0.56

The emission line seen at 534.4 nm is H-beta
